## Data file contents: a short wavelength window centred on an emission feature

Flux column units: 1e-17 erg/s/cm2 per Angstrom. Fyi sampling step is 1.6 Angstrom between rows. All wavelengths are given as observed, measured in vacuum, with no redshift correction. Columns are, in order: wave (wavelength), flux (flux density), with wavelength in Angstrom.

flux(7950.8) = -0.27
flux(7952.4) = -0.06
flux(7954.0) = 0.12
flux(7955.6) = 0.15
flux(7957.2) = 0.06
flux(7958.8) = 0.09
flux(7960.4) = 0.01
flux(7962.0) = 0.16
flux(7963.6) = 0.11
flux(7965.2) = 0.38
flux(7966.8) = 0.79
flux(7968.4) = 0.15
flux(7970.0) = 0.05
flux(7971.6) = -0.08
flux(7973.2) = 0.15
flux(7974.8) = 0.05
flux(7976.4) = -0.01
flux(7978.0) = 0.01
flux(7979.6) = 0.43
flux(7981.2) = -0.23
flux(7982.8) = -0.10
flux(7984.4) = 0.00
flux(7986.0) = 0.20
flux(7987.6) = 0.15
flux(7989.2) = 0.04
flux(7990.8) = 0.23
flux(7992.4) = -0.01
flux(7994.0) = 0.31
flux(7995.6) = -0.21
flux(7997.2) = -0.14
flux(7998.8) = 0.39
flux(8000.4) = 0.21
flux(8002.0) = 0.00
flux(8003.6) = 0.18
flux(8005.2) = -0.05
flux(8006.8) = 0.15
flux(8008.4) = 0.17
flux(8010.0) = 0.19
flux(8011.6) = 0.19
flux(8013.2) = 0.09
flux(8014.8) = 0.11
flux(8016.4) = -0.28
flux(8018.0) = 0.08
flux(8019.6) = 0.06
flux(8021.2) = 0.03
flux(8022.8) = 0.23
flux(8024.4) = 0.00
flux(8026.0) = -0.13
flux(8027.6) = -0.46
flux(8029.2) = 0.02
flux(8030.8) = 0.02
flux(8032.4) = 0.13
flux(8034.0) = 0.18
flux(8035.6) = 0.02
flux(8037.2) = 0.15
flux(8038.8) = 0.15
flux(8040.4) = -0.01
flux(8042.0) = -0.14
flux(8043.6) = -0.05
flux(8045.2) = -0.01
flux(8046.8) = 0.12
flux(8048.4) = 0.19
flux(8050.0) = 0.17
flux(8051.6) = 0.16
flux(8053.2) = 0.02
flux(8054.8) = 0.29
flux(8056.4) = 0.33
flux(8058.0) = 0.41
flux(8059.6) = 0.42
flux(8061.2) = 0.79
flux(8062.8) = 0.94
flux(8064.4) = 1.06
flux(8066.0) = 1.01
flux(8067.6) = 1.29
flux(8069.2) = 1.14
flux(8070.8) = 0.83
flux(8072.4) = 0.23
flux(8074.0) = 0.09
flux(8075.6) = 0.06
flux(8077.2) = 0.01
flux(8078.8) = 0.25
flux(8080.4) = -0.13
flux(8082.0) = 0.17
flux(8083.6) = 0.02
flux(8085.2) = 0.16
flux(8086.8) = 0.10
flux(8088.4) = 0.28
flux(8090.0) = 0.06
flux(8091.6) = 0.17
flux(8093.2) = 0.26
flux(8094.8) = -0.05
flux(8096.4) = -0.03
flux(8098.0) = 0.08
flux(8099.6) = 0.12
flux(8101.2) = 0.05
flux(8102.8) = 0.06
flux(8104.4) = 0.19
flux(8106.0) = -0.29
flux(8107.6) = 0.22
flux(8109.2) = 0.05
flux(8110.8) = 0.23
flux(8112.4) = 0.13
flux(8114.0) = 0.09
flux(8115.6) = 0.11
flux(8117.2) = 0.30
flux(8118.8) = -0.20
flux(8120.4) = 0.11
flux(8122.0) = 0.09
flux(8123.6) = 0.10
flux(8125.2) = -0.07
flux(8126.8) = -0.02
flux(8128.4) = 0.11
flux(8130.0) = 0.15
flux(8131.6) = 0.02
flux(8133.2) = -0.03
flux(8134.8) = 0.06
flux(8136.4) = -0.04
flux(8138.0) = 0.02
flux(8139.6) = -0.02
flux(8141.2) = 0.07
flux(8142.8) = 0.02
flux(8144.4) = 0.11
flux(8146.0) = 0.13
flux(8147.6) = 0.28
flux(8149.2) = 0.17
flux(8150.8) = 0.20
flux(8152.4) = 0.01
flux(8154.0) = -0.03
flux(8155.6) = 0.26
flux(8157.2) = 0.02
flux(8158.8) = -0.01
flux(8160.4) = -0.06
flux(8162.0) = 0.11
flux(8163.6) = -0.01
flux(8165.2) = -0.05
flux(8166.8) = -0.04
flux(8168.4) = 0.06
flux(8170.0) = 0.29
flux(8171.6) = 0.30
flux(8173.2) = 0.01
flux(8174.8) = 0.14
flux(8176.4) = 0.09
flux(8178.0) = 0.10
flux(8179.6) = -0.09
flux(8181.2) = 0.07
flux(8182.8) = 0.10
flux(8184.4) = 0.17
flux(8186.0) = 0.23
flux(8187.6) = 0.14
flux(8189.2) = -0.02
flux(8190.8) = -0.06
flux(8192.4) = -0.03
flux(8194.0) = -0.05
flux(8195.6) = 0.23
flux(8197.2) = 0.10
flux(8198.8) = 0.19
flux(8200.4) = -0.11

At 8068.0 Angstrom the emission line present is [O II] 3727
